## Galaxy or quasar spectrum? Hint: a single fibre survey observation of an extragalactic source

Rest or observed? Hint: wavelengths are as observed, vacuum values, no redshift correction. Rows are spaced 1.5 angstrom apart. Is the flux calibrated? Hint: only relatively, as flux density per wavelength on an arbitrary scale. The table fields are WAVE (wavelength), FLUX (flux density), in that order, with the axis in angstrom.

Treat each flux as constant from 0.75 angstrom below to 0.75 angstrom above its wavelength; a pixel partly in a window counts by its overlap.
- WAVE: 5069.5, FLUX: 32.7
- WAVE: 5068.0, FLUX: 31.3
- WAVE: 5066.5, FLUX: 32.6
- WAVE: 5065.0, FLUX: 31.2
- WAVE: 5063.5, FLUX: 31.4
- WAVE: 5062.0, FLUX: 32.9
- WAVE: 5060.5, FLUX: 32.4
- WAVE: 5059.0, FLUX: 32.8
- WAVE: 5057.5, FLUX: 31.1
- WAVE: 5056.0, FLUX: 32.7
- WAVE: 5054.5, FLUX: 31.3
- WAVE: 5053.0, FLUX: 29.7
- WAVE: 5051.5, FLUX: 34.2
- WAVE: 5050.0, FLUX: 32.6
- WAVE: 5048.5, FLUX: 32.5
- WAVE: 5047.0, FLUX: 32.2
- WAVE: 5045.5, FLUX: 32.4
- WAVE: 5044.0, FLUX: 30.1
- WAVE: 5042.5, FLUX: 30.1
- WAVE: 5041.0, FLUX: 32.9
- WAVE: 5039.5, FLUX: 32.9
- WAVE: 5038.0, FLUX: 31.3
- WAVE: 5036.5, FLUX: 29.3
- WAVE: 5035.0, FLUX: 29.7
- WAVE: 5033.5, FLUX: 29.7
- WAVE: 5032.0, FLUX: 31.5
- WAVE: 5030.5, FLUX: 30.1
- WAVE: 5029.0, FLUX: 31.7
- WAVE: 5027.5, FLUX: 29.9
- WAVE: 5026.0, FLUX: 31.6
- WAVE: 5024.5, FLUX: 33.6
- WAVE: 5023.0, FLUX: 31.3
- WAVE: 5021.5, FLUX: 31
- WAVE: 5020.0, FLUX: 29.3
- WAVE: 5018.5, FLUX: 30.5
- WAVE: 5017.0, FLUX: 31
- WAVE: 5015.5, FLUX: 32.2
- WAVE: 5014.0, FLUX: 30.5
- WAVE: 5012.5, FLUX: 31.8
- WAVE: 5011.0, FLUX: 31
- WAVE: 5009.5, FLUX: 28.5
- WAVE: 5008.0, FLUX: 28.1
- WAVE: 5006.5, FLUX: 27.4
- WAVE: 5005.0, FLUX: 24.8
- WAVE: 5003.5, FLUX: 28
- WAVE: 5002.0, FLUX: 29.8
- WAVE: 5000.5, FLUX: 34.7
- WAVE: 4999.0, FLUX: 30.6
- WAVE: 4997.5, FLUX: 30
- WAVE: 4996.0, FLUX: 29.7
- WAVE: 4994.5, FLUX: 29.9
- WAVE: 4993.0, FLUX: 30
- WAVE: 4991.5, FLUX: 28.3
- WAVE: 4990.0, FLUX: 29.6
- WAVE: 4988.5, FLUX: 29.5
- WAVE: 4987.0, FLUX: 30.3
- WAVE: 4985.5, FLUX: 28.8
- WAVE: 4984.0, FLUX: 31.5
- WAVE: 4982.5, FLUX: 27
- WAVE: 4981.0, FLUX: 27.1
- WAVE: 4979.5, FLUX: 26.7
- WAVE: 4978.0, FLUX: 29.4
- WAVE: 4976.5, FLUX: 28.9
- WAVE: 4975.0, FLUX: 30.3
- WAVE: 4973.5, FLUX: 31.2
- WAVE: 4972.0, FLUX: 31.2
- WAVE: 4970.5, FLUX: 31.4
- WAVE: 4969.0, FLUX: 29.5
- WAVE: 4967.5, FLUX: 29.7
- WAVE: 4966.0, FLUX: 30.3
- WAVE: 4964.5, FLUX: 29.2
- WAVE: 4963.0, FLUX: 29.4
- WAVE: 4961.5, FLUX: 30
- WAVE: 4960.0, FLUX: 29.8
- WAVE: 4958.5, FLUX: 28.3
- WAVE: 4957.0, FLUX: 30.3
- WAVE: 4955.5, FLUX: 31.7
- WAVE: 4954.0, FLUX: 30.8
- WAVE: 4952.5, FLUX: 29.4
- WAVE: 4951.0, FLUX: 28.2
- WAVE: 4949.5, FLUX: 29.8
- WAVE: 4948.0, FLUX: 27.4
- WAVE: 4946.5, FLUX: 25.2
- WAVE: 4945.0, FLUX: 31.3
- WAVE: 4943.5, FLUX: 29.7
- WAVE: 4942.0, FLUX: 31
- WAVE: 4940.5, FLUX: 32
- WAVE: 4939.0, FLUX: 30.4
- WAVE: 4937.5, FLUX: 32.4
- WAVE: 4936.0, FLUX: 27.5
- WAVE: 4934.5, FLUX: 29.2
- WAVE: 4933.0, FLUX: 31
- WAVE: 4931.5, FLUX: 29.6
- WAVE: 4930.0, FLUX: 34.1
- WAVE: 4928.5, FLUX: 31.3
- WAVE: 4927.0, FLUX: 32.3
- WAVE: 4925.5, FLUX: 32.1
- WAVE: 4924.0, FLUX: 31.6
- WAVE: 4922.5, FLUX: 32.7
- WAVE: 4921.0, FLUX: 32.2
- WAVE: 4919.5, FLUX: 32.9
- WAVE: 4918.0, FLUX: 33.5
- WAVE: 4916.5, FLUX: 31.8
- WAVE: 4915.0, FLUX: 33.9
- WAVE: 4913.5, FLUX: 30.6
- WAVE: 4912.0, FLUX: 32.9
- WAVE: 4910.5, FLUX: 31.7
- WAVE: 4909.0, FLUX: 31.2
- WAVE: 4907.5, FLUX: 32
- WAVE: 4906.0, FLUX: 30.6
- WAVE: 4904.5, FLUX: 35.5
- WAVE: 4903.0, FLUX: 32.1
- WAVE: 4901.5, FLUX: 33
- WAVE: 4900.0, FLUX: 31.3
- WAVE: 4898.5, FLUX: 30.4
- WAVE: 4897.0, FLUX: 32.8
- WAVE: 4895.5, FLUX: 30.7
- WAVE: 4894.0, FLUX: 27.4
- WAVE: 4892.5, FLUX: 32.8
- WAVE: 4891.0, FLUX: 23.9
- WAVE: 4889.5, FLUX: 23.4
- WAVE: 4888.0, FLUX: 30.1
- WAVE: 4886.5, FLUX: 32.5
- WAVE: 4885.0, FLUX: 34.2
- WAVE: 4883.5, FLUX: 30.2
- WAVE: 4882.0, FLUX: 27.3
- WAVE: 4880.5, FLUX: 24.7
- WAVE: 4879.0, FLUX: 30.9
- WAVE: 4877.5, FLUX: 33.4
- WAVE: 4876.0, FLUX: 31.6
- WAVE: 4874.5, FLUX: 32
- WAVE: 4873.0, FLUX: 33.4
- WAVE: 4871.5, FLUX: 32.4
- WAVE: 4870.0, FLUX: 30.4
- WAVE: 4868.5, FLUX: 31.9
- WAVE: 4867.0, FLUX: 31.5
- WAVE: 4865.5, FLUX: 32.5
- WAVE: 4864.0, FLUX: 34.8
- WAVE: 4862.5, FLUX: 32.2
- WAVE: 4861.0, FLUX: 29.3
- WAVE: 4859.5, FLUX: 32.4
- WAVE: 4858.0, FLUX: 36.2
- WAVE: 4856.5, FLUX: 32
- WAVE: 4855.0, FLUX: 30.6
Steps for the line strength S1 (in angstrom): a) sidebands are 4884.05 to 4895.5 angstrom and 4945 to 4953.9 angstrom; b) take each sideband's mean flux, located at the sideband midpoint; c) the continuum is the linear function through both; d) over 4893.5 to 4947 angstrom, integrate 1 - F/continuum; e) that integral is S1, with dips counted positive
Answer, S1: -4.7 angstrom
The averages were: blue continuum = 29.3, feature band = 31.4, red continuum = 28.5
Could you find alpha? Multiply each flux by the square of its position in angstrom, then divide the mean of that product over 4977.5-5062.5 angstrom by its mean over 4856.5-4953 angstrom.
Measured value 1.03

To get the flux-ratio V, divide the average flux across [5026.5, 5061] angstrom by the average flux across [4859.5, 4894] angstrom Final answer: 1.03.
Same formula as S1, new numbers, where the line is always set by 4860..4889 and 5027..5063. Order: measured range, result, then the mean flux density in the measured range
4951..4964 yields 0.6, 29.8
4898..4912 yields -0.3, 32.1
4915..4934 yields -0.5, 32.1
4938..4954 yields 0.9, 29.5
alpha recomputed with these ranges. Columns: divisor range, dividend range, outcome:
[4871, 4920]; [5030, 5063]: 1.08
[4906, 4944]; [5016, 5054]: 1.03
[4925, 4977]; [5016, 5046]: 1.06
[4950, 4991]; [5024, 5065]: 1.10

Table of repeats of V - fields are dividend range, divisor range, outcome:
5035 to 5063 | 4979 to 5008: 1.09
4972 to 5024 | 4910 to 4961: 0.96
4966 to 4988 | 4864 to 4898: 0.97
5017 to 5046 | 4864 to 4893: 1.01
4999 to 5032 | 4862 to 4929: 0.97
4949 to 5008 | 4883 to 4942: 0.94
